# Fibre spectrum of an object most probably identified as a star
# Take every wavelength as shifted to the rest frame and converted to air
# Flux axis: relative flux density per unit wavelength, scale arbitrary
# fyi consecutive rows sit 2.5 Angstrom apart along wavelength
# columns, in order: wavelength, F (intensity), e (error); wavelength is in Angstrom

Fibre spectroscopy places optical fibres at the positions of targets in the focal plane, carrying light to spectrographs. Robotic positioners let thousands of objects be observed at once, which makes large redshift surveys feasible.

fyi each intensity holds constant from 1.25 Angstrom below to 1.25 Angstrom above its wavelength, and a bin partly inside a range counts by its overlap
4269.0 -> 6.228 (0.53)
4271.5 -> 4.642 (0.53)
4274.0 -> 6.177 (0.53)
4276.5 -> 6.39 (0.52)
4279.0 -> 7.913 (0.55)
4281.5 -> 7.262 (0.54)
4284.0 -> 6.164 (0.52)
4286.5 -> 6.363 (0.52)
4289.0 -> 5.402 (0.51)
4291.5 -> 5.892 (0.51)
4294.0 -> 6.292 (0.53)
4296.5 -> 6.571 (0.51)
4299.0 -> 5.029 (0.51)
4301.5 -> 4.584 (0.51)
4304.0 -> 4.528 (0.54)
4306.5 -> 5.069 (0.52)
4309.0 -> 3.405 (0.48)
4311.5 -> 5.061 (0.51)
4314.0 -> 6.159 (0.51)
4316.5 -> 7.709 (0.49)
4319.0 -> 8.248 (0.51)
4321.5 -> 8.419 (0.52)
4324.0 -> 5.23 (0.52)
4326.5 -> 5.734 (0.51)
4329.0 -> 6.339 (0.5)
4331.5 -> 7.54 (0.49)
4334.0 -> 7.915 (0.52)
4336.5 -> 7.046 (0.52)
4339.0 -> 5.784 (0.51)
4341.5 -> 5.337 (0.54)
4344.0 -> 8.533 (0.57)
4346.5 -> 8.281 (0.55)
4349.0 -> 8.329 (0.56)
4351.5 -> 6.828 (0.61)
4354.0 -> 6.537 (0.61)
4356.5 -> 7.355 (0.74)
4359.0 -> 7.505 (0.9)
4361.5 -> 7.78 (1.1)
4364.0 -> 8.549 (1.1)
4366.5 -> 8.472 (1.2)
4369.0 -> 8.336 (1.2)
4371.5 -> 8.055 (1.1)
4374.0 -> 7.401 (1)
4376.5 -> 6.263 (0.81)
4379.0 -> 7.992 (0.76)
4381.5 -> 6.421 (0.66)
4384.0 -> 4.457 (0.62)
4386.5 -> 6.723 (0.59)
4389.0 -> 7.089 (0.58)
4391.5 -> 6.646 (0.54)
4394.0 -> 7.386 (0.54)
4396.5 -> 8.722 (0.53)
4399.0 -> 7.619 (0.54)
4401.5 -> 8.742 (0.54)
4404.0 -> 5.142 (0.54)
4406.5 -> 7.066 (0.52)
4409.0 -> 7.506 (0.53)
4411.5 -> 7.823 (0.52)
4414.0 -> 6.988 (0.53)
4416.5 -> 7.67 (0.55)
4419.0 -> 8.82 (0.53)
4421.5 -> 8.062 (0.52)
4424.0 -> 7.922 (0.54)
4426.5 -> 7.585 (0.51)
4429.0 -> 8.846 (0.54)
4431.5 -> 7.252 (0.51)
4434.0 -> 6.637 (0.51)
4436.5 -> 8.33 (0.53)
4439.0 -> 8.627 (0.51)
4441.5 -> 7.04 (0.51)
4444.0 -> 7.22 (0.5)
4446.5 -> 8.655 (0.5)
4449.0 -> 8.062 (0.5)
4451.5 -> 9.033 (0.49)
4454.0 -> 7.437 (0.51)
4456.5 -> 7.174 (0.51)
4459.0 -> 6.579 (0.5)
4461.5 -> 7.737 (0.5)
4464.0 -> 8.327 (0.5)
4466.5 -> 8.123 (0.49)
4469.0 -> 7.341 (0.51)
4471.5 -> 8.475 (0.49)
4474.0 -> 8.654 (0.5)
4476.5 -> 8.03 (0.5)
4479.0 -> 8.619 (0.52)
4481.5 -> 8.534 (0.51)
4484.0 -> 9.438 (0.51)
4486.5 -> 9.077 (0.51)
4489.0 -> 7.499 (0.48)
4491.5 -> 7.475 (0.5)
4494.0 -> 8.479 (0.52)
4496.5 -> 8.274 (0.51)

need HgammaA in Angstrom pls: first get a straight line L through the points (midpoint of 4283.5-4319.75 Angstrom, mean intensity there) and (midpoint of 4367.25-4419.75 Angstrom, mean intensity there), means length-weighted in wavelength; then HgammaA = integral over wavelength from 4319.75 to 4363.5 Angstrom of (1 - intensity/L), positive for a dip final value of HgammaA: -5.0 Angstrom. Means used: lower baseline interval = 5.72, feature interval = 7.13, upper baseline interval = 7.28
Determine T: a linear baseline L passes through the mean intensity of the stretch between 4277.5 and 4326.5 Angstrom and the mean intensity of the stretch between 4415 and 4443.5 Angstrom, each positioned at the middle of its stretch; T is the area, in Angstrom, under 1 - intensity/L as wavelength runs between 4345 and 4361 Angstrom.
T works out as -1.7 Angstrom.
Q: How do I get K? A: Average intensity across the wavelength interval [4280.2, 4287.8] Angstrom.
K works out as 6.6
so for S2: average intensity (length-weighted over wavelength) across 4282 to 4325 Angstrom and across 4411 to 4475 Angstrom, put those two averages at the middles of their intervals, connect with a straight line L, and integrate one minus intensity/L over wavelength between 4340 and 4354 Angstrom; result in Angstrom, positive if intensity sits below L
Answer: -1.8 Angstrom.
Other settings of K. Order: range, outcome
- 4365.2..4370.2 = 8.41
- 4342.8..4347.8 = 8.4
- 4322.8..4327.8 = 5.49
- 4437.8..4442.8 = 7.82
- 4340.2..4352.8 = 7.45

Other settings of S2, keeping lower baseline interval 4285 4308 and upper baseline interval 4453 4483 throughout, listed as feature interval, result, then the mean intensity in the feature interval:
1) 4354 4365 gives -2.1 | 7.64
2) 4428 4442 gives -0.6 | 7.81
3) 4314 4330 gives -2.8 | 6.89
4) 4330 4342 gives -1.5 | 6.8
